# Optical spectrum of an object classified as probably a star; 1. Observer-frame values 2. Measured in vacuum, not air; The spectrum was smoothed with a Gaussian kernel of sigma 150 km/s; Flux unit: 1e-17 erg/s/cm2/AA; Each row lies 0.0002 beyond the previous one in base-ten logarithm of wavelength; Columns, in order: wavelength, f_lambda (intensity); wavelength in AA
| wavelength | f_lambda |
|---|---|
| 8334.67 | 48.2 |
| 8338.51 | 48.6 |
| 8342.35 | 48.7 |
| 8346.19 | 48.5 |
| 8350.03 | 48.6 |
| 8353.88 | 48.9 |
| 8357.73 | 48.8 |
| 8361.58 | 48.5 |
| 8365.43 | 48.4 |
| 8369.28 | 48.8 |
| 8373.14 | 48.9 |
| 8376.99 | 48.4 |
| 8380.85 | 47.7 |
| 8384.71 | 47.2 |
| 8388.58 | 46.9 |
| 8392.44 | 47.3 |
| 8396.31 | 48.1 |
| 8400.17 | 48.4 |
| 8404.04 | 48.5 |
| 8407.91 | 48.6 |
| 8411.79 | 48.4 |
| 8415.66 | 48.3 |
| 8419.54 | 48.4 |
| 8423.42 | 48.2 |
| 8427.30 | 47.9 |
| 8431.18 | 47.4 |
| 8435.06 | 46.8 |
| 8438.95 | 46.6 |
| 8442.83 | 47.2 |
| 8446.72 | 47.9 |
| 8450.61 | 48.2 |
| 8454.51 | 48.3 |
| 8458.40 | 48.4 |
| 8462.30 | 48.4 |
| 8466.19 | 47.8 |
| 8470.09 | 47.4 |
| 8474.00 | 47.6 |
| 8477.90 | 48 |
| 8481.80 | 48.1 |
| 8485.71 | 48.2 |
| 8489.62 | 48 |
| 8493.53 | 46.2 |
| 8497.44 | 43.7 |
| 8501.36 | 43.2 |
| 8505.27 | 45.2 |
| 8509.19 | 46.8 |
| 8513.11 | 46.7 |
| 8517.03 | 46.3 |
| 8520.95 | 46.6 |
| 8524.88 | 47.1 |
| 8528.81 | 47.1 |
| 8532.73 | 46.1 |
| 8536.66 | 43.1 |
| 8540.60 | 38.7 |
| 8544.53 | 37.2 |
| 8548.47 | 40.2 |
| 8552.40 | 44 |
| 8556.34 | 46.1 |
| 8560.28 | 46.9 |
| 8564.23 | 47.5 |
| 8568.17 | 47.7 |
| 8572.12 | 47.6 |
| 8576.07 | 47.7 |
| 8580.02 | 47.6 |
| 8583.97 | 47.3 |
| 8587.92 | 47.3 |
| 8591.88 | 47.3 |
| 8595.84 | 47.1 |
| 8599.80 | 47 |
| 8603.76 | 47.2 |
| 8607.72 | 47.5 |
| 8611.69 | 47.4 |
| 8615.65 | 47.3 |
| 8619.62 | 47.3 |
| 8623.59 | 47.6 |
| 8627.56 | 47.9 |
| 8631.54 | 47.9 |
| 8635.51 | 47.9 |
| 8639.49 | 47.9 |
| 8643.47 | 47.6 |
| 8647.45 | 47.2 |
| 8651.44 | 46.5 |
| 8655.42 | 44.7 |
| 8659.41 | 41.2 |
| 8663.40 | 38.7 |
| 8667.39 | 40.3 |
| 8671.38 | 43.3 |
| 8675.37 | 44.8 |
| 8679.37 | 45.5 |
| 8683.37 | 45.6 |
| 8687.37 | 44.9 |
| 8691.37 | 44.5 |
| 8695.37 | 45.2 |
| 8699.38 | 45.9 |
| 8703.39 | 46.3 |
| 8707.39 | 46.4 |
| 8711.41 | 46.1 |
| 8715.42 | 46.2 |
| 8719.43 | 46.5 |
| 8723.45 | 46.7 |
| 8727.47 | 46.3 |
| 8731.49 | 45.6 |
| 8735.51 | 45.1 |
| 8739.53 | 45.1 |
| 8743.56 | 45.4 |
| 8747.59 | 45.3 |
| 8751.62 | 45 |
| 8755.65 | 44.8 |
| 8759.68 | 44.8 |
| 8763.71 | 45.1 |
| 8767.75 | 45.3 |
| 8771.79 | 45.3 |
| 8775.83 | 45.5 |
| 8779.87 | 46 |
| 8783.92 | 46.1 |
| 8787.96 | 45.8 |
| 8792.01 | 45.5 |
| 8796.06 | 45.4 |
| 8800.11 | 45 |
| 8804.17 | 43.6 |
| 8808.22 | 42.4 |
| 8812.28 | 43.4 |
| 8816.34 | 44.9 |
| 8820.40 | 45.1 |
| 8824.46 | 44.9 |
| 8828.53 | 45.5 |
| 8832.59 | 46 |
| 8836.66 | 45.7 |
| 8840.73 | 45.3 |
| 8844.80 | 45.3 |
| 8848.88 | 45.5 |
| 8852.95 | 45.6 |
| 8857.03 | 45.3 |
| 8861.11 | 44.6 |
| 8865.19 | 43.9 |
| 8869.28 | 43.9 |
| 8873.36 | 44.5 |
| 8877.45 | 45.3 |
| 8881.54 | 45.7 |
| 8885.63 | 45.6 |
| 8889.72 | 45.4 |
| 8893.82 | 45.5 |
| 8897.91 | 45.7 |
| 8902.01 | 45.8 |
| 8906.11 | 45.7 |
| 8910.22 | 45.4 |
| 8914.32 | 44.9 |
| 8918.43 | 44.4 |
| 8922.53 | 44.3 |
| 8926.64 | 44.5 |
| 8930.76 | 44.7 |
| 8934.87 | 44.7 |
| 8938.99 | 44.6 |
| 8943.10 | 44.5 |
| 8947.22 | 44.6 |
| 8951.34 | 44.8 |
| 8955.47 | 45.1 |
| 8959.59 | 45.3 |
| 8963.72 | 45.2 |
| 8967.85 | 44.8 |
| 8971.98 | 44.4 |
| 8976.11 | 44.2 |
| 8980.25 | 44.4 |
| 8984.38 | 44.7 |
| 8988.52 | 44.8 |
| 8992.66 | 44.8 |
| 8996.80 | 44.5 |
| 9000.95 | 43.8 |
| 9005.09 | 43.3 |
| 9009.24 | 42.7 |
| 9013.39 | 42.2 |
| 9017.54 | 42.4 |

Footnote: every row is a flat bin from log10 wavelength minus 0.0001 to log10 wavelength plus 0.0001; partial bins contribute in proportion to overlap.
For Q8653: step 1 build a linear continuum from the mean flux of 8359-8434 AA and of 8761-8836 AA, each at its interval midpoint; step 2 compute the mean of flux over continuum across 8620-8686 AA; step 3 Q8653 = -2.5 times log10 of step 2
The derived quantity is 0.02 mag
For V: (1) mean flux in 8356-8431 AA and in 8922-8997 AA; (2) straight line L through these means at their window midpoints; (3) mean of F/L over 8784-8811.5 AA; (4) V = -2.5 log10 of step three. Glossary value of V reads 0.02 mag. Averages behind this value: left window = 48.2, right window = 44.7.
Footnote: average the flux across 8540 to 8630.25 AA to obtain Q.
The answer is 46.2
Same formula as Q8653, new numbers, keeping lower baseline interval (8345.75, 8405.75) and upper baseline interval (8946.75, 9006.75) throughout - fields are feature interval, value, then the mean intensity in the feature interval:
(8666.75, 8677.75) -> 0.08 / 43.2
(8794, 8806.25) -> 0.02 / 44.7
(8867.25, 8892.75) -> 0.00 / 45.1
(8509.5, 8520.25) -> 0.02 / 46.6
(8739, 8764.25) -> 0.02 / 45.1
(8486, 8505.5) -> 0.05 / 45.5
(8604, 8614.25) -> -0.01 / 47.4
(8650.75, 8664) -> 0.09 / 42.8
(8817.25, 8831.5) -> 0.01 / 45.2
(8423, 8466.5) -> 0.00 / 47.8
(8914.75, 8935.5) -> 0.01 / 44.5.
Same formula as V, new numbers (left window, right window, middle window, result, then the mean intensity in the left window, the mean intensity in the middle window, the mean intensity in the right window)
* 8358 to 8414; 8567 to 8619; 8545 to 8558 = 0.12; 48.2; 42.7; 47.4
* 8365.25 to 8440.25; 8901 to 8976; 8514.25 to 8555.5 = 0.08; 48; 43.8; 44.8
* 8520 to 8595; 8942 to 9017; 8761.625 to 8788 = -0.02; 45.4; 45.6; 44.3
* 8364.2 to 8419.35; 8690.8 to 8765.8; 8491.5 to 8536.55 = 0.03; 48.1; 45.8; 45.6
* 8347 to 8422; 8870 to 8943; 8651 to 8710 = 0.05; 48.3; 44.2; 45.1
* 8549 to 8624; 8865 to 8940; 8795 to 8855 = 0.01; 47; 44.9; 45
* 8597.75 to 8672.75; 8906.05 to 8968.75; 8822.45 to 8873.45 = 0.00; 45.9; 45.1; 44.8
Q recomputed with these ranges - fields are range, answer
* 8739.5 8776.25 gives 45.1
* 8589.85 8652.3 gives 47.4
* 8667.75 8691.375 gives 44.5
